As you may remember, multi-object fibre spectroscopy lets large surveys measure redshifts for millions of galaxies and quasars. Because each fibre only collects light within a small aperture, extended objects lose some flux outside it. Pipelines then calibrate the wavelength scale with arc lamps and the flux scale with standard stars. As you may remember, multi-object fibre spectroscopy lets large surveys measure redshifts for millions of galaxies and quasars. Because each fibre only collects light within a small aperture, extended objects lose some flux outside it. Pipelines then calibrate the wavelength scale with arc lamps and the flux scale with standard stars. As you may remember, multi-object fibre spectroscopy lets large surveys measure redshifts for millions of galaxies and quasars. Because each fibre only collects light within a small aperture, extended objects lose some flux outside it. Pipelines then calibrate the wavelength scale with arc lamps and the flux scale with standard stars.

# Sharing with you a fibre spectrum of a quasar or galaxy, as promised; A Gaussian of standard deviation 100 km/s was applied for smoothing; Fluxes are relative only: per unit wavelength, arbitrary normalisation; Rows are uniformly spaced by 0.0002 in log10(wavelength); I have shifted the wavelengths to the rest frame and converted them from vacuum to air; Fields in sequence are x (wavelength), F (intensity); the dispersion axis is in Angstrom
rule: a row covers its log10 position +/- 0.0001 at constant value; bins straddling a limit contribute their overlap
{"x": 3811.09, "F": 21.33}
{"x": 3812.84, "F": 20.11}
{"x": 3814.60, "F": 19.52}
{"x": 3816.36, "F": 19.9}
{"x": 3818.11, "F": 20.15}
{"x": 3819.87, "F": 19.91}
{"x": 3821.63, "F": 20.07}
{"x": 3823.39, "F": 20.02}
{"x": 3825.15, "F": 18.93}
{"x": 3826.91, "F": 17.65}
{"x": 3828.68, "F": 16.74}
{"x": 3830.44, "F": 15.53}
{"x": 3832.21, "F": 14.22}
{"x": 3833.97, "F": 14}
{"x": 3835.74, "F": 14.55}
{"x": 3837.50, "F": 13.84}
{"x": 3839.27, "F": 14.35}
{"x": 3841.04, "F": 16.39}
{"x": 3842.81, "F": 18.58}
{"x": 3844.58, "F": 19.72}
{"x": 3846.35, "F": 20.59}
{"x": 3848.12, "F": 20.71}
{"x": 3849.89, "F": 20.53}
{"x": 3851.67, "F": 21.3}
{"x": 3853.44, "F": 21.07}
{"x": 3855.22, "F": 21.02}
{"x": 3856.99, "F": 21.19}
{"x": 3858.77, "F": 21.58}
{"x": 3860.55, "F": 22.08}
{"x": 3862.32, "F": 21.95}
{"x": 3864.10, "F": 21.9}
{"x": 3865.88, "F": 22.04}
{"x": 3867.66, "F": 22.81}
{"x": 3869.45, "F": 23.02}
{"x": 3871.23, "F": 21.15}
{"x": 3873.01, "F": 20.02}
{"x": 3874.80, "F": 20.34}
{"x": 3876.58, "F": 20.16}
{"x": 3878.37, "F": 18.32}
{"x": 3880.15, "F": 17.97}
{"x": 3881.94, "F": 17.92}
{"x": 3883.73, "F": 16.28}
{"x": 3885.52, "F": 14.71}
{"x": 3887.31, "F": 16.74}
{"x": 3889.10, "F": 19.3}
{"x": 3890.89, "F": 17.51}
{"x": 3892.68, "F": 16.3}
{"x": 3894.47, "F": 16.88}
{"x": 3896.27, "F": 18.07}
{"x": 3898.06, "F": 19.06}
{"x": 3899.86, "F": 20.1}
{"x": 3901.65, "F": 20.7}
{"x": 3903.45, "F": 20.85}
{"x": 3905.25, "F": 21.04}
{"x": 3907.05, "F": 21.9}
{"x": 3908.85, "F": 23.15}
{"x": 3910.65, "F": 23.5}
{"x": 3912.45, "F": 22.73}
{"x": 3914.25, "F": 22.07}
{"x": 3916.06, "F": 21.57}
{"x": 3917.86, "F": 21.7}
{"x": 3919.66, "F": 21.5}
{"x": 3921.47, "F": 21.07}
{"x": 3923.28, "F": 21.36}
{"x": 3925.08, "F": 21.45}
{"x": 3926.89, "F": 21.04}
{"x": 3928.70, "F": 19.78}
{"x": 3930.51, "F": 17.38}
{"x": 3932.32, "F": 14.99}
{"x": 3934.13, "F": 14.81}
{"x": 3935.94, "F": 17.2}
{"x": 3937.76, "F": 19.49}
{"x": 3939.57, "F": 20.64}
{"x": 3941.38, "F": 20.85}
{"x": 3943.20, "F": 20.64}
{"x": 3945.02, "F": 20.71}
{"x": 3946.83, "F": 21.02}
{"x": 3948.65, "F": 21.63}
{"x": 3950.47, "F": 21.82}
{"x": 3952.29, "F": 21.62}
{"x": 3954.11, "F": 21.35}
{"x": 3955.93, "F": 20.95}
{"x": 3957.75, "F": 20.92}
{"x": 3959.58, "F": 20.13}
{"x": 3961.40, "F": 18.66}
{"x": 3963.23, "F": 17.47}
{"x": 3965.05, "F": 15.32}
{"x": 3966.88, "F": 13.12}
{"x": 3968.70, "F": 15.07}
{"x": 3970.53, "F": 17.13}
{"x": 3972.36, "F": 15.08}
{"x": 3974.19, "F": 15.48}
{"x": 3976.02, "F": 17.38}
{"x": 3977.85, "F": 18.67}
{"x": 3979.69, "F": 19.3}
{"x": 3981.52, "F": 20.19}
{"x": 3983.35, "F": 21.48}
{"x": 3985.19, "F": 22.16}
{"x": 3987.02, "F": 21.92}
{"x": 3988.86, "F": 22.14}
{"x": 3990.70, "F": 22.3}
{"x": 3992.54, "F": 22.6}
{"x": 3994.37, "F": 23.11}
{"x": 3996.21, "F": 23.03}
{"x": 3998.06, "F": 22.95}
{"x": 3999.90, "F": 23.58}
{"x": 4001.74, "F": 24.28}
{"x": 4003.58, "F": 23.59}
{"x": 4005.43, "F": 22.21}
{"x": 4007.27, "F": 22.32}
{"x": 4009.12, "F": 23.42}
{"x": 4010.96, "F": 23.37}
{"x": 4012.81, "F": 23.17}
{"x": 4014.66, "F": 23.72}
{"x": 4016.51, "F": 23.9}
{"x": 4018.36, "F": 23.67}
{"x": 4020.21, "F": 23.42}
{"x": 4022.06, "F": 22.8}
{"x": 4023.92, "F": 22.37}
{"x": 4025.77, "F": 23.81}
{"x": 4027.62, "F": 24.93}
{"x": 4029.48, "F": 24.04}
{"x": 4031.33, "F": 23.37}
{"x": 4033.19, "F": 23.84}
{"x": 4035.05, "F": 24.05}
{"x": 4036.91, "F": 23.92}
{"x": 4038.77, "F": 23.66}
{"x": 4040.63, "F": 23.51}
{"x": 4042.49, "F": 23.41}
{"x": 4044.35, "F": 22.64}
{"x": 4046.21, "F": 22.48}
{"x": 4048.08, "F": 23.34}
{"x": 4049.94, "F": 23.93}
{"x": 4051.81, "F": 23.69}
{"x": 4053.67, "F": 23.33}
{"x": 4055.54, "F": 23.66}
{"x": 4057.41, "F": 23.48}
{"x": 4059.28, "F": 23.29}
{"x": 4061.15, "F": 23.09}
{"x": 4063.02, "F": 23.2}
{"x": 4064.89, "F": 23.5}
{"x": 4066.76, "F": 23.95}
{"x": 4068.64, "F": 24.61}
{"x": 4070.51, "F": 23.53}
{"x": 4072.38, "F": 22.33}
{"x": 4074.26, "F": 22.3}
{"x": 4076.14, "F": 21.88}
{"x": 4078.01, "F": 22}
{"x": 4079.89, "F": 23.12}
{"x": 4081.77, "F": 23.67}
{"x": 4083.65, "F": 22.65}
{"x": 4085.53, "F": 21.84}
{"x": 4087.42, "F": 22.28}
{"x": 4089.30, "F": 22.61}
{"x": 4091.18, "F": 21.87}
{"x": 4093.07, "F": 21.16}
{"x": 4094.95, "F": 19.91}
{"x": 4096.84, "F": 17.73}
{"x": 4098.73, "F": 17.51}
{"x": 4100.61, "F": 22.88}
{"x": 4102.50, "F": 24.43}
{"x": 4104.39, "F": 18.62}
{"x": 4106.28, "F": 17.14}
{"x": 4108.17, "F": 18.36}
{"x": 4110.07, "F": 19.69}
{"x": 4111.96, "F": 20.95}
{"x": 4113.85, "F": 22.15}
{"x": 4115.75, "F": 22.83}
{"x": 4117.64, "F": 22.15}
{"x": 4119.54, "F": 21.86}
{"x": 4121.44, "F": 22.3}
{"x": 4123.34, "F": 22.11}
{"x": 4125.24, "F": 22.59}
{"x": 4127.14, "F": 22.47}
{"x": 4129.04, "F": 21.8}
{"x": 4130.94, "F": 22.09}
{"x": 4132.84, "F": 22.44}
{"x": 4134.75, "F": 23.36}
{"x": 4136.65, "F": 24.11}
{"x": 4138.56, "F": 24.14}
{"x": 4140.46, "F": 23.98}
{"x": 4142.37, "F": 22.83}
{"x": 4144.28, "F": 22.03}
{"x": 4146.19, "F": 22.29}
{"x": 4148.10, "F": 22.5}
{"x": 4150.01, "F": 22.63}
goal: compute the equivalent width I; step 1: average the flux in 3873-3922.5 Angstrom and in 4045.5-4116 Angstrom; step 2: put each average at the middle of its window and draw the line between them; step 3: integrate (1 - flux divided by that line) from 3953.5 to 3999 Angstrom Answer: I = 2.66 Angstrom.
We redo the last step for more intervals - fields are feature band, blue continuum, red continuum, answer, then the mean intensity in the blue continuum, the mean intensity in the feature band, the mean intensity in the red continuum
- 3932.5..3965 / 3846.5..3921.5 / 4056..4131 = 1.6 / 20.3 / 19.8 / 21.9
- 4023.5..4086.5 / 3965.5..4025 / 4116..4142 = -4.2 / 21.2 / 23.3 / 22.7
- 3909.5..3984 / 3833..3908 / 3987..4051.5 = 6.3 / 19.3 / 19.5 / 23.3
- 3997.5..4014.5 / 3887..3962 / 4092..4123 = -2.4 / 20.1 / 23.2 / 20.6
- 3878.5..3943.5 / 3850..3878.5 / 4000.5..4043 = 7.3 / 21.3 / 19.5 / 23.5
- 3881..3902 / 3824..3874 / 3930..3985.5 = 1.4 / 19.2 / 17.7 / 18.8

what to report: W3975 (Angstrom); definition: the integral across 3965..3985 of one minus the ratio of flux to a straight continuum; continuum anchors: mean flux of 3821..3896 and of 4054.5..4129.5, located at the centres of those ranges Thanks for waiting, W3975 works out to 2.9 Angstrom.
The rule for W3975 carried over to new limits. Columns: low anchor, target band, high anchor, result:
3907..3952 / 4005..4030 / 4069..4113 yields -2.9 Angstrom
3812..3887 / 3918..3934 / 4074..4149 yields 0.2 Angstrom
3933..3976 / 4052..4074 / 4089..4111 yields -4.1 Angstrom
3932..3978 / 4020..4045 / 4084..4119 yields -4.8 Angstrom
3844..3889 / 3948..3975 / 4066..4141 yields 3.3 Angstrom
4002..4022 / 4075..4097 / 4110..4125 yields 0.5 Angstrom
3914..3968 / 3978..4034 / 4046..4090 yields -3.7 Angstrom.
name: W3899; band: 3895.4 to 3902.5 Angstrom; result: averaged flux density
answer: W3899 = 19.5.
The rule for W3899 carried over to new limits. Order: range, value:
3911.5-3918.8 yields 22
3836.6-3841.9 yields 14.9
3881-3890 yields 17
